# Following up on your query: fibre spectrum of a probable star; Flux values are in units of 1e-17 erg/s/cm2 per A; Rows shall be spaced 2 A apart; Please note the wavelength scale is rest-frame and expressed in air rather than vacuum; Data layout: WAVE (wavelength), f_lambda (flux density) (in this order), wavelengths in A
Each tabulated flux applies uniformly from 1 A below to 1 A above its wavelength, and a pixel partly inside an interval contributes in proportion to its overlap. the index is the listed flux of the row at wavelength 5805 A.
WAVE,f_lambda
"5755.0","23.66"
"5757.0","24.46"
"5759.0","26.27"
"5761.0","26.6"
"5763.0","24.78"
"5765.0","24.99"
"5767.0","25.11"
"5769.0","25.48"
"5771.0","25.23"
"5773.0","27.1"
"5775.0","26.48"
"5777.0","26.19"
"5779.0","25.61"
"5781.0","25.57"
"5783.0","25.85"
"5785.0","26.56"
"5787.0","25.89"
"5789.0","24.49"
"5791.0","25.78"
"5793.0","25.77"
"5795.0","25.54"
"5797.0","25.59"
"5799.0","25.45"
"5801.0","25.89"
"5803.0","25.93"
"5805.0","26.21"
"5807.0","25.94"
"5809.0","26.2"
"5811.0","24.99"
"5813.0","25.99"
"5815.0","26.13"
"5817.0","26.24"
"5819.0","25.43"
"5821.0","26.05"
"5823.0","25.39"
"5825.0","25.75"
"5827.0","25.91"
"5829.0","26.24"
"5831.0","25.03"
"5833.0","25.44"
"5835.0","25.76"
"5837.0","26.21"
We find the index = 26.21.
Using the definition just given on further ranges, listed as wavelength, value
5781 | 25.57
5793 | 25.77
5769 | 25.48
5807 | 25.94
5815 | 26.13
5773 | 27.1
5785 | 26.56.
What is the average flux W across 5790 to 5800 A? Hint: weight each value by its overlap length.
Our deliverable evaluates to 25.6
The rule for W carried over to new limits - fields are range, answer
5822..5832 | 25.7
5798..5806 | 25.9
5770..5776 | 26.3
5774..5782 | 26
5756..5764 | 25.5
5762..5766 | 24.9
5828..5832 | 25.6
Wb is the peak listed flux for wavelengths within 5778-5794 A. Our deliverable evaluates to 26.56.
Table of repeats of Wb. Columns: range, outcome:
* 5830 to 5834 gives 25.44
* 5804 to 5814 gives 26.21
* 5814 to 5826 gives 26.24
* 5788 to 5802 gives 25.89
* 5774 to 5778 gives 26.48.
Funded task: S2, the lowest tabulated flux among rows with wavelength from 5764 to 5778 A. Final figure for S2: 24.99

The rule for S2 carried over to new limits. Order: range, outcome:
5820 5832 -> 25.03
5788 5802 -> 24.49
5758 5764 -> 24.78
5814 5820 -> 25.43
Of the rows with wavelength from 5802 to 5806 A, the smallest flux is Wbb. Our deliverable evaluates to 25.93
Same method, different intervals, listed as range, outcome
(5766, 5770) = 25.11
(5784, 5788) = 25.89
